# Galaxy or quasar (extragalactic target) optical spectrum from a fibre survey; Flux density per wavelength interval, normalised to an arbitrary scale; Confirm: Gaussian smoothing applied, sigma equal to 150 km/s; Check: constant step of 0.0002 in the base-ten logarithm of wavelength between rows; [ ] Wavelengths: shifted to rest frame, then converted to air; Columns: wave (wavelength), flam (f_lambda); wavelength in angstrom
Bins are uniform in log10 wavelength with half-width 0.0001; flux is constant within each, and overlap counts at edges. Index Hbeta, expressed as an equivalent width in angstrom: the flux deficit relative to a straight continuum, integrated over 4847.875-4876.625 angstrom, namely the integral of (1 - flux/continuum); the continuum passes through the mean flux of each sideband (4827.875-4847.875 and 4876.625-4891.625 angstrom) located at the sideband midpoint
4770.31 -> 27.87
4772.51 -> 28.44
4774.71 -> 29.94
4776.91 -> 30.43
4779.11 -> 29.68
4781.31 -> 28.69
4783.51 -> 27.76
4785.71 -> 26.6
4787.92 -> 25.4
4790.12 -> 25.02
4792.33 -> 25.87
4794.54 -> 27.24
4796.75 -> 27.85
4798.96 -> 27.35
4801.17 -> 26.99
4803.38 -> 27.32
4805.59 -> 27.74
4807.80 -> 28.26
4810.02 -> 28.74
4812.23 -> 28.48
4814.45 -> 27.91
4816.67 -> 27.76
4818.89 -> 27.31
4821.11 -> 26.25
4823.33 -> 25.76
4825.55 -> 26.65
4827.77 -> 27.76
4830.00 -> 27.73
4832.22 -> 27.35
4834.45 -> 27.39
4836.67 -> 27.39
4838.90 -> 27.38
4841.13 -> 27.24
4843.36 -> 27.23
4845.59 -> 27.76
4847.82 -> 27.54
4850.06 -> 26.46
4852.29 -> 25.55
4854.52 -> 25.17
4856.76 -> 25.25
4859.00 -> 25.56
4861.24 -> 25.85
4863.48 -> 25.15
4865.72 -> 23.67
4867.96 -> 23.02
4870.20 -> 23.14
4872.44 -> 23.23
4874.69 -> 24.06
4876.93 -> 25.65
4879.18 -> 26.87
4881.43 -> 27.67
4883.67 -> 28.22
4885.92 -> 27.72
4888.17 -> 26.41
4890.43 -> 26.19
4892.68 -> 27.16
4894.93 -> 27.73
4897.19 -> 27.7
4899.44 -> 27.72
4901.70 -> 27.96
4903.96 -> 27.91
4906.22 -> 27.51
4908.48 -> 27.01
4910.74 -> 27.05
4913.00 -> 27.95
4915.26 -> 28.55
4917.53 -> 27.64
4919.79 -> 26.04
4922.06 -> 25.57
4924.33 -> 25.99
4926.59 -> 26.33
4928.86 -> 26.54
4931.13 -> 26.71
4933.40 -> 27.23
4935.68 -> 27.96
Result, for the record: 2.6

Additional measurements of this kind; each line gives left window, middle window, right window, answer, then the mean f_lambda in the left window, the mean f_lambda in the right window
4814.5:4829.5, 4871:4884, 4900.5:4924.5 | 0.67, 27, 27.2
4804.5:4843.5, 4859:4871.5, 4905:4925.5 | 1.38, 27.5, 27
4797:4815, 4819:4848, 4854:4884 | -0.59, 27.9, 25.1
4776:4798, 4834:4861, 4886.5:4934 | 0.64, 27.4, 27.1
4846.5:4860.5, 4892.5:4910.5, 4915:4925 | -0.79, 25.9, 26.6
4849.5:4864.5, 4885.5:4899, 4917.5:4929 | -0.65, 25.5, 26.2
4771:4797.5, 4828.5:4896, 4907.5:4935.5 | 2.58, 27.7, 26.9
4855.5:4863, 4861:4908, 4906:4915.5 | 0.49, 25.5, 27.6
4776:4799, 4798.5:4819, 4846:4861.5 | -0.66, 27.4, 26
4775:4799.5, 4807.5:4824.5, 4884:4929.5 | -0.05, 27.5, 27.2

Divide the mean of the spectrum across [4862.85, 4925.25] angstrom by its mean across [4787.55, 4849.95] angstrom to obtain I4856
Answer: 1.0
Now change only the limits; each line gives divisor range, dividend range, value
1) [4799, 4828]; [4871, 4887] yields 0.95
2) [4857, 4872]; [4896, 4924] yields 1.12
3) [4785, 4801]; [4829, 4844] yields 1.03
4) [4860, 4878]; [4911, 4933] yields 1.11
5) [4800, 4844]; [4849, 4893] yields 0.93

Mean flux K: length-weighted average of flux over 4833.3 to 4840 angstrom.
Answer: 27.4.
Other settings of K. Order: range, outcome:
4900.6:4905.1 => 27.9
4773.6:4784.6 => 29.3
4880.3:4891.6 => 27.2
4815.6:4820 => 27.5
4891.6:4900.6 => 27.6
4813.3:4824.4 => 27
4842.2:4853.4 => 26.9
